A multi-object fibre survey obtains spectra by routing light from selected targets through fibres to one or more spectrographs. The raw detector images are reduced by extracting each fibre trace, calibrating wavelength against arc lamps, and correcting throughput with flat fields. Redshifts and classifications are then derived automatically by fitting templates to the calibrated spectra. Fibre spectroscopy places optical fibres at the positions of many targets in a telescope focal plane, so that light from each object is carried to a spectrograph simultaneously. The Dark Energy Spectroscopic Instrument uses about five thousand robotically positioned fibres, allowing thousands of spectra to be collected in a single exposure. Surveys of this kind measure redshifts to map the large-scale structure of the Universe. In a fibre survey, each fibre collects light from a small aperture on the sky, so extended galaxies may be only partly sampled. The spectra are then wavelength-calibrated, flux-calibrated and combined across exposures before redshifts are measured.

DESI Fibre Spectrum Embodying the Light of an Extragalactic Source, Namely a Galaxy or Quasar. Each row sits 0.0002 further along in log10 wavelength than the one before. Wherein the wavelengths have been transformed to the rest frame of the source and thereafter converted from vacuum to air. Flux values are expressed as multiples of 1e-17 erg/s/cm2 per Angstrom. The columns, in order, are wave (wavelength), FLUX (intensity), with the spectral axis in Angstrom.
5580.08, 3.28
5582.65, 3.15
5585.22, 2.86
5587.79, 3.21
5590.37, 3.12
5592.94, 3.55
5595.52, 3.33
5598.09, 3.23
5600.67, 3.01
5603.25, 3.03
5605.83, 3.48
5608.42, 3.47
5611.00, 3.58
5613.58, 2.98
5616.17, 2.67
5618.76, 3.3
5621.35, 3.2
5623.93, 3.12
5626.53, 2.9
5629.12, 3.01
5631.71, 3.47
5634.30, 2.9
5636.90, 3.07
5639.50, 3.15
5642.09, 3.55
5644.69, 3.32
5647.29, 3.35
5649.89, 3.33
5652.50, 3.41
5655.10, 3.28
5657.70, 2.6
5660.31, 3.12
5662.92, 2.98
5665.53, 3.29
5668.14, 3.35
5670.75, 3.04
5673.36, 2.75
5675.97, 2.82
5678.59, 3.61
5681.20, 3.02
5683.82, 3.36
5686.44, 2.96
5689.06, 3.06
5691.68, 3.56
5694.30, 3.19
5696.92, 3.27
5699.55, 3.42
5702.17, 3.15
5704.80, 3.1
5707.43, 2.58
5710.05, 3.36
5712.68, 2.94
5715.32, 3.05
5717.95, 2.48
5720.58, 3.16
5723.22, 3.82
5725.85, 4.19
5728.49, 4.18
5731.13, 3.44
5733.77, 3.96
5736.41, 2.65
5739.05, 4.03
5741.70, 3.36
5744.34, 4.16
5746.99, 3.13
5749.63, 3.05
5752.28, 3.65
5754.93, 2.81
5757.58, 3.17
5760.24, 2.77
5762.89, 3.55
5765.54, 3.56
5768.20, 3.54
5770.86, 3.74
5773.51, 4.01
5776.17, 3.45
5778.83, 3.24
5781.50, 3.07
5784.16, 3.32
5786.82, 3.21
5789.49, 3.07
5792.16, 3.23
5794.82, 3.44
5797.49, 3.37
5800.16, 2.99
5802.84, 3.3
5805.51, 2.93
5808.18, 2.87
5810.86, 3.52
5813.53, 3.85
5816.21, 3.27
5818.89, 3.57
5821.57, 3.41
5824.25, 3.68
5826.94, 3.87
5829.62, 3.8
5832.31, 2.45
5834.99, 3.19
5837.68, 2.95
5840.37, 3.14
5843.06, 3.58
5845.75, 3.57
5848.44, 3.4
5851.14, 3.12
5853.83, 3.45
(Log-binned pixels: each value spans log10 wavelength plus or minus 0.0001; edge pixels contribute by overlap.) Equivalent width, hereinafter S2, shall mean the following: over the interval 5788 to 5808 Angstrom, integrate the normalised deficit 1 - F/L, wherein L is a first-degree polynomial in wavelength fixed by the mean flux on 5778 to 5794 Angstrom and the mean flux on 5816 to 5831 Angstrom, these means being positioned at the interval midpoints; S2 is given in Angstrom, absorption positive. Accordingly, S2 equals 0.95 Angstrom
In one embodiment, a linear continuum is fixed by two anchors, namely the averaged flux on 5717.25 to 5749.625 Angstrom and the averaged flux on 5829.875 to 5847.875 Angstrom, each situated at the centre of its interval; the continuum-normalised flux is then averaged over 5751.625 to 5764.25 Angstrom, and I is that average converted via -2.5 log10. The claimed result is 0.10 mag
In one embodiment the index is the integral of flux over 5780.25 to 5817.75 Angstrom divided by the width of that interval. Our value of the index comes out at 3.25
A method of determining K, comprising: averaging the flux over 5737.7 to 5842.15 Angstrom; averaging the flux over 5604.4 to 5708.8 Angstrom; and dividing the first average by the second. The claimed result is 1.06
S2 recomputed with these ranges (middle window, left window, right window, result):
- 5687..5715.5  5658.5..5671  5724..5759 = 1.5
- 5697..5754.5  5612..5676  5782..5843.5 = -2.8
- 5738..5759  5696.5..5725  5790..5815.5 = -1.4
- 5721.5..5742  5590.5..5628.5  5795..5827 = -2.5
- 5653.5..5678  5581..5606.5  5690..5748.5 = 1.8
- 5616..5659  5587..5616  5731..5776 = 1.7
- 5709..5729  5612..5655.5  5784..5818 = -0.9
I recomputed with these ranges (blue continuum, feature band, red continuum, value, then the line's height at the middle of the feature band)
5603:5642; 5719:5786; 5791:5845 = -0.07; 3.27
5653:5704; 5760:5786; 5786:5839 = -0.06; 3.26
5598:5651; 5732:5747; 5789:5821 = -0.10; 3.26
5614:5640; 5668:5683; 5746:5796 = 0.02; 3.16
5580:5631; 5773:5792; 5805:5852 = 0.00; 3.32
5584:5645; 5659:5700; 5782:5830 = 0.03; 3.24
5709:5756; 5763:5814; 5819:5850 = 0.01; 3.39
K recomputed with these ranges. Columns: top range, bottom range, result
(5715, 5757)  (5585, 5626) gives 1.08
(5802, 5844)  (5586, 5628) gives 1.04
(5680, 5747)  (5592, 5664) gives 1.05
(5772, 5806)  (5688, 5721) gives 1.06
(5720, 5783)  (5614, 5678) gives 1.12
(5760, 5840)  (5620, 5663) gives 1.06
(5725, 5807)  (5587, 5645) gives 1.06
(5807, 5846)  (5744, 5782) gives 1.00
